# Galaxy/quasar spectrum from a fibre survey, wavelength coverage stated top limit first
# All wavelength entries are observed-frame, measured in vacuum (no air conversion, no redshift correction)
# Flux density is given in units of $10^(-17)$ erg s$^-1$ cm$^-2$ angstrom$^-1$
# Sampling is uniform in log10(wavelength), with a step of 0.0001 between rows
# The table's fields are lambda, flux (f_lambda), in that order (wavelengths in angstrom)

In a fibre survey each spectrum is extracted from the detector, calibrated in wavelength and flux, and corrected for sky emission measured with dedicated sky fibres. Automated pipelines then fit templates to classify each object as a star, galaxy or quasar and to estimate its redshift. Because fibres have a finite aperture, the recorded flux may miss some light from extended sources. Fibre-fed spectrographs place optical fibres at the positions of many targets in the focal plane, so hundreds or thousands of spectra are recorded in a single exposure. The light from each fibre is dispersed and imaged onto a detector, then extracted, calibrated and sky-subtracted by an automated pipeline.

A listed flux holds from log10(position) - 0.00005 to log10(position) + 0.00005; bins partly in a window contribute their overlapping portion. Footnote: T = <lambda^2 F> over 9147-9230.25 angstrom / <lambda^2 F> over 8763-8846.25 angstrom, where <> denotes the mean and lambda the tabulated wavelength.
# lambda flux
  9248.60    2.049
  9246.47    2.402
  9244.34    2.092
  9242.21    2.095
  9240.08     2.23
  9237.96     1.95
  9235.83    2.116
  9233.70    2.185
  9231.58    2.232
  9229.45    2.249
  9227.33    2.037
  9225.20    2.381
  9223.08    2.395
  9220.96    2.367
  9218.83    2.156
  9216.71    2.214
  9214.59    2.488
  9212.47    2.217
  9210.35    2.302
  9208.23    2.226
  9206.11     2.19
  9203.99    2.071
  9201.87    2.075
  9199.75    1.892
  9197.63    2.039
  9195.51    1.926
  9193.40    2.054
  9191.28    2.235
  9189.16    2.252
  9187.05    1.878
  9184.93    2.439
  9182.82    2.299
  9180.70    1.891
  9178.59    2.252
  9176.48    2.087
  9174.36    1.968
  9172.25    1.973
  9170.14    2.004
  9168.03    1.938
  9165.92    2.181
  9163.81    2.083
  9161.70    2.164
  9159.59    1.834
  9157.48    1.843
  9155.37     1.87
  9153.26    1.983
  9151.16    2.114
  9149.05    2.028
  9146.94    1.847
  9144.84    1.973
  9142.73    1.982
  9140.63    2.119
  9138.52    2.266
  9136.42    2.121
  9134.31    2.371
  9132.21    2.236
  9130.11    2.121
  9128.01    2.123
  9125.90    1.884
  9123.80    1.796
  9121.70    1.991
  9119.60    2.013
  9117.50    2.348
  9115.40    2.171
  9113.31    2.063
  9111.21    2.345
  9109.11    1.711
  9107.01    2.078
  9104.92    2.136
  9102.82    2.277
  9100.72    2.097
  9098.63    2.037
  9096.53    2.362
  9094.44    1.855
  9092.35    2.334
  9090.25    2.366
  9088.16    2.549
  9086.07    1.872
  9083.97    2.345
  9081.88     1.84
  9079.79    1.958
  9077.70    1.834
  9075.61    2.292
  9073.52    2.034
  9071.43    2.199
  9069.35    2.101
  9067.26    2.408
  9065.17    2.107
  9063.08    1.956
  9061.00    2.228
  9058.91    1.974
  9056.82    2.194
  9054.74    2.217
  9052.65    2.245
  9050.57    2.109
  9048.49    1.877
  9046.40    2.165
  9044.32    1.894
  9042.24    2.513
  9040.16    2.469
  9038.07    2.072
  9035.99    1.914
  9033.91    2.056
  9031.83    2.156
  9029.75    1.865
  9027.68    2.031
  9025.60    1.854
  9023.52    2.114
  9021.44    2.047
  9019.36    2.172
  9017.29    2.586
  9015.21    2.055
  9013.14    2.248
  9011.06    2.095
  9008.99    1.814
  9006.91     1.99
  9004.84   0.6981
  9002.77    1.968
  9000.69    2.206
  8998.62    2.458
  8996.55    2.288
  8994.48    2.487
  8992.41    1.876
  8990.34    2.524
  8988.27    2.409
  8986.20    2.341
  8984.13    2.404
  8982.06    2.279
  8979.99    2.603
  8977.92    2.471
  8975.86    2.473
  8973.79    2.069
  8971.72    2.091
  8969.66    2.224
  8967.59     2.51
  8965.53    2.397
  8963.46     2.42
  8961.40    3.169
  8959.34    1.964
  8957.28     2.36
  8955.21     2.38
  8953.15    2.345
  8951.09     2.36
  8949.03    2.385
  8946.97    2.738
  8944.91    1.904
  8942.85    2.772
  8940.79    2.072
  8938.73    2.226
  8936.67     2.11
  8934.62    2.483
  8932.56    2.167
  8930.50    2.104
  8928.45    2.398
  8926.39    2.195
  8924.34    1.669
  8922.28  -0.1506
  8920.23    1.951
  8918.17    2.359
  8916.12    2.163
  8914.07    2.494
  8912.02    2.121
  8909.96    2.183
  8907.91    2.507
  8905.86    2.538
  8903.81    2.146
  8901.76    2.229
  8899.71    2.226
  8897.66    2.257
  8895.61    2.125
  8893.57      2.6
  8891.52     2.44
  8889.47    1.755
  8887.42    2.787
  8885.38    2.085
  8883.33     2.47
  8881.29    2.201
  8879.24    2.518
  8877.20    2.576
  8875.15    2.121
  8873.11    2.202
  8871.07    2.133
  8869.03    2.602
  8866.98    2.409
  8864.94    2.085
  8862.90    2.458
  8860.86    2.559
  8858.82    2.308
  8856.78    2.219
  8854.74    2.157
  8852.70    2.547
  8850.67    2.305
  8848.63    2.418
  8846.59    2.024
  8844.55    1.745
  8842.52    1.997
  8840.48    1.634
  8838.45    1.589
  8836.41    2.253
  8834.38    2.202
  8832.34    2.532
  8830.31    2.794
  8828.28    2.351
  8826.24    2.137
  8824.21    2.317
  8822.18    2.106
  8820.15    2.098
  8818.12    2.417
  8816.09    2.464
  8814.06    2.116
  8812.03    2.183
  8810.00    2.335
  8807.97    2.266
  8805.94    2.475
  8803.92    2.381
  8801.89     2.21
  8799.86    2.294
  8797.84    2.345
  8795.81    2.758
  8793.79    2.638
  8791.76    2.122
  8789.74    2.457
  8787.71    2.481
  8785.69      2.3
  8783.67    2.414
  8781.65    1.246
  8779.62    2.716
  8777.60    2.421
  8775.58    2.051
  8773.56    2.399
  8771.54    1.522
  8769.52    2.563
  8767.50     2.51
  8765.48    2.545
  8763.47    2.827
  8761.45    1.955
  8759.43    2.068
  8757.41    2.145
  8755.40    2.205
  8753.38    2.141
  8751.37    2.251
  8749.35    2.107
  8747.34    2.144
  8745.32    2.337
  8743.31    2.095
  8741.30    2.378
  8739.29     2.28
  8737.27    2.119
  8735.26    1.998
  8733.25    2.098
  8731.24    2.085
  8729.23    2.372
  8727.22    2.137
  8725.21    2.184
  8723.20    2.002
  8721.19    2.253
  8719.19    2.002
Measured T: 1.02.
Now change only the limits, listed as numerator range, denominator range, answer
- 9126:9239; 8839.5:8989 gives 0.99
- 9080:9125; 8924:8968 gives 0.94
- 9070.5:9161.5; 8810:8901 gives 0.98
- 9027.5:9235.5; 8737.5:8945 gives 1.01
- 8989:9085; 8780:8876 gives 0.97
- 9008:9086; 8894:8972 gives 0.97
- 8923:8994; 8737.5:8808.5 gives 1.05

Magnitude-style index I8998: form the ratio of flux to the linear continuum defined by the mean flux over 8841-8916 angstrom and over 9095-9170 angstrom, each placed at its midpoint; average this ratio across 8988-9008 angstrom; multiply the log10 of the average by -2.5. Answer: 0.05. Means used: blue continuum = 2.29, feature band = 2.08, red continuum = 2.07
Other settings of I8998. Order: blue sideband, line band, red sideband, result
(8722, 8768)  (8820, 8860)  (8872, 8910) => 0.044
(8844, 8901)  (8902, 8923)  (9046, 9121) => 0.100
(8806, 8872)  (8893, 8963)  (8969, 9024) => -0.005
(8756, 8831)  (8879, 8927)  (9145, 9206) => 0.038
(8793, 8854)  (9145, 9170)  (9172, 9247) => 0.097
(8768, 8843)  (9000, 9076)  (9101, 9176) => 0.021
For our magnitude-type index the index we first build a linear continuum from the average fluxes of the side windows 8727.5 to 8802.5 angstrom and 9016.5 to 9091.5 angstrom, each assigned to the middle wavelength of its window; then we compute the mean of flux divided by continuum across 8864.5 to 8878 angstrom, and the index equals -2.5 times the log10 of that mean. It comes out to -0.05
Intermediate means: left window 2.26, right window 2.13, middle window 2.31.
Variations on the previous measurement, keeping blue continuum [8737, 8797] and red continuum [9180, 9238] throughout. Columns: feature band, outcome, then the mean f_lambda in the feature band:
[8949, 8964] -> -0.09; 2.43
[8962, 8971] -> -0.09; 2.42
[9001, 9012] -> 0.26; 1.74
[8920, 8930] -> 0.36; 1.61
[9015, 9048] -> 0.05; 2.12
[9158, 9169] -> 0.08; 2.03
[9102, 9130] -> 0.06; 2.07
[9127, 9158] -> 0.06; 2.07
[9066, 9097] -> 0.03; 2.15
